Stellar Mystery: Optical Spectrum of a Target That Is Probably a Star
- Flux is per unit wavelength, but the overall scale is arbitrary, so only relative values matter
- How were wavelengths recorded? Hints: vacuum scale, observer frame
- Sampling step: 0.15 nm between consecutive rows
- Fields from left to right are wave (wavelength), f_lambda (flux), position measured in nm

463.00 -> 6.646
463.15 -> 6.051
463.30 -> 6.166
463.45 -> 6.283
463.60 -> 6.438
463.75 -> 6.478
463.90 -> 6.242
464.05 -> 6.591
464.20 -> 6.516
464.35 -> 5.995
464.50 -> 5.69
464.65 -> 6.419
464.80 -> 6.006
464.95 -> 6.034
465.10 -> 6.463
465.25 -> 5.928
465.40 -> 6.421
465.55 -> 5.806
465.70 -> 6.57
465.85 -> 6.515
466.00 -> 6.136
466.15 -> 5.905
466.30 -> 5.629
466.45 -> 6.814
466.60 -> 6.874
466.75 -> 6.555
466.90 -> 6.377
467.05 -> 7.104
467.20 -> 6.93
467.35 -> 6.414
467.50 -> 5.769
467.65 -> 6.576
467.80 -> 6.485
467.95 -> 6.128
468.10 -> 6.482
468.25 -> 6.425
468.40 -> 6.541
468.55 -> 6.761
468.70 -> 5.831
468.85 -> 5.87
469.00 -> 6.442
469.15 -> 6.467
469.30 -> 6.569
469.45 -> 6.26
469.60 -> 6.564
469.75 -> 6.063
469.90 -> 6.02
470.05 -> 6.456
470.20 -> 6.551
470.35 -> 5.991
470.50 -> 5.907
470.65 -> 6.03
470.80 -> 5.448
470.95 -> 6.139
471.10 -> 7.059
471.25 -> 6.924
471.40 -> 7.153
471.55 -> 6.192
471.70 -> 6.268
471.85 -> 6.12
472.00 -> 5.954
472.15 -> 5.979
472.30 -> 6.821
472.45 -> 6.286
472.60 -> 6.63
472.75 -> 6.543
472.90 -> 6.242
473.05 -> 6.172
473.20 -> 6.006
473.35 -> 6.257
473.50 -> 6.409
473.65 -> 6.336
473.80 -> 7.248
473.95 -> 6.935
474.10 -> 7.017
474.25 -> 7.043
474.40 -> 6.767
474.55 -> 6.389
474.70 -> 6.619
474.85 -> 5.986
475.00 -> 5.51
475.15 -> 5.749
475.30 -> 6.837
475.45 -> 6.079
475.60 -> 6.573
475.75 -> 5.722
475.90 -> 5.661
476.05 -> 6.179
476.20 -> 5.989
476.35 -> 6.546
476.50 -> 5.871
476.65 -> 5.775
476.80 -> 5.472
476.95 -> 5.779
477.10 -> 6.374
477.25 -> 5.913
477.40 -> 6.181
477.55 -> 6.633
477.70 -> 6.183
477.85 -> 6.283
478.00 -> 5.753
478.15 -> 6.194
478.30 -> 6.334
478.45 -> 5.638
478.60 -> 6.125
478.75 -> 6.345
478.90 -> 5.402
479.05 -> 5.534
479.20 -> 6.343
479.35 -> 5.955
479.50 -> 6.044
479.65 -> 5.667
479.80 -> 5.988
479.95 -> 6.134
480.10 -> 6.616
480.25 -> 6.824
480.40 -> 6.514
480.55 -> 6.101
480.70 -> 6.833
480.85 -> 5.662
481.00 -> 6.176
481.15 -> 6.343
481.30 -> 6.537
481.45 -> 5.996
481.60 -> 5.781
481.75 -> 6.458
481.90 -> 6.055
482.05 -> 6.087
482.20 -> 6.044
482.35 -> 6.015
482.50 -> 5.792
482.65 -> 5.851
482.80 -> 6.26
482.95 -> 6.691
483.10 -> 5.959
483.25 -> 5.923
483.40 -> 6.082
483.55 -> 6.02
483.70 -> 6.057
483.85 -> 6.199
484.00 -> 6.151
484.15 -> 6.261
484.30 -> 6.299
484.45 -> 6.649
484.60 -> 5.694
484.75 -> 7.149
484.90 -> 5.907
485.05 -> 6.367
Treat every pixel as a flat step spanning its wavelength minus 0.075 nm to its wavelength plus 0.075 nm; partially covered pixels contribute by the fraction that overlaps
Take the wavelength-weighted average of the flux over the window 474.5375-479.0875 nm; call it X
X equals 6.05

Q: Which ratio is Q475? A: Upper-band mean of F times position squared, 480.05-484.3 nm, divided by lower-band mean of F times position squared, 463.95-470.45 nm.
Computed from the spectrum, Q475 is 1.04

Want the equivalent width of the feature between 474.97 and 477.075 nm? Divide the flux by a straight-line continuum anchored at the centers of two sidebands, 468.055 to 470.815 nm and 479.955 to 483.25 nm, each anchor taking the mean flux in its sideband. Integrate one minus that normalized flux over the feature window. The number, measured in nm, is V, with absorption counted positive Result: 0.079 nm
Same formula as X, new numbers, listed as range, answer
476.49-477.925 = 6.05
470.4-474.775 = 6.44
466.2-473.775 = 6.36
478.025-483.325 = 6.12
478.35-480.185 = 5.99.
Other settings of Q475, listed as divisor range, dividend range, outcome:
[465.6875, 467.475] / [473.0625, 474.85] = 1.05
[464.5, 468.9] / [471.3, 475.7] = 1.04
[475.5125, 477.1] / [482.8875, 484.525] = 1.07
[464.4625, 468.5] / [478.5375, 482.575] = 1.02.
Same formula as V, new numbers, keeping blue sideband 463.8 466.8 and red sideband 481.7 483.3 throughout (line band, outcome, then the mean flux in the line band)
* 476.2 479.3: 0.06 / 6.03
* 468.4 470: -0.02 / 6.3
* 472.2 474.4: -0.14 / 6.57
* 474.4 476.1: 0.01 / 6.15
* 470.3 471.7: -0.03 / 6.32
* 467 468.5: -0.06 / 6.48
